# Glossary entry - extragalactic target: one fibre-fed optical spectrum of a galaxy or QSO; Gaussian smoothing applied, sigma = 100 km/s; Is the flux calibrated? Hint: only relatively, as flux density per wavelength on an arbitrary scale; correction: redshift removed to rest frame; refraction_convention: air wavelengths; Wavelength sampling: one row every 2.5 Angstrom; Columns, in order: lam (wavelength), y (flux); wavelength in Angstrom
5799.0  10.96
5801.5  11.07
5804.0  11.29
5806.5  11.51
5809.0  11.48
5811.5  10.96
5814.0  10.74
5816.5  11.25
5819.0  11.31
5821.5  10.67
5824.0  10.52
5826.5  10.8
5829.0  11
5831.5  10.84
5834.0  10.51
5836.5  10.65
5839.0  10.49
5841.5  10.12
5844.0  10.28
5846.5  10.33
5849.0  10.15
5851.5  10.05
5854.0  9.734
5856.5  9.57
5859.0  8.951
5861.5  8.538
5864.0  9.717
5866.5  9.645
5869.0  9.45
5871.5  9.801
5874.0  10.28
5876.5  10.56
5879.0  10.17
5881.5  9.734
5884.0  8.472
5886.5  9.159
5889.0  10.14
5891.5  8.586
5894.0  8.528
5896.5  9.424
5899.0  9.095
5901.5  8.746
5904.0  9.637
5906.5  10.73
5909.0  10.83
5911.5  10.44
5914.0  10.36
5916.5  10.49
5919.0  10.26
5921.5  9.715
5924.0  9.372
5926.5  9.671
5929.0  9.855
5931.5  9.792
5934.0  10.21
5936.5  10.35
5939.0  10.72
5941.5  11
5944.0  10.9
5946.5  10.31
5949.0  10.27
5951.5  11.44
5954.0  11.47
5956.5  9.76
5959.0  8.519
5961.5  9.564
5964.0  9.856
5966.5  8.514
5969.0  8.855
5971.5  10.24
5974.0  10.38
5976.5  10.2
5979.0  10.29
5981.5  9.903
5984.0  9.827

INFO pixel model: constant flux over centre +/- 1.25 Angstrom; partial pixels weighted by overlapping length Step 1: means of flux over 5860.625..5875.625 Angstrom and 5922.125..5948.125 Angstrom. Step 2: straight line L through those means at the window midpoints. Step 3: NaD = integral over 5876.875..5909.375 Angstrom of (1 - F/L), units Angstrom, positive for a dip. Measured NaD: 1.21 Angstrom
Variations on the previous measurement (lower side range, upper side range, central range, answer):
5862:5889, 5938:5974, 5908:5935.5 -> -0.44 Angstrom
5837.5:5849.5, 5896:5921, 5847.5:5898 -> 3.13 Angstrom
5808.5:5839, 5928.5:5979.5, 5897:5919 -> 0.74 Angstrom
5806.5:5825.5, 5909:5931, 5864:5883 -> 1.04 Angstrom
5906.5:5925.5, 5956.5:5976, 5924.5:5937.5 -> 0.09 Angstrom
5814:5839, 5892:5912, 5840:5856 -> 0.58 Angstrom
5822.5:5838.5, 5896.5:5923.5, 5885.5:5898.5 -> 1.26 Angstrom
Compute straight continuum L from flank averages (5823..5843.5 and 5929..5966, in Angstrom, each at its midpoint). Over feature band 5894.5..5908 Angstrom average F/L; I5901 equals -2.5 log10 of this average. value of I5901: 0.10 mag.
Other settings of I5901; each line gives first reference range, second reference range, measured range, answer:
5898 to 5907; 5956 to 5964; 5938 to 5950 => -0.14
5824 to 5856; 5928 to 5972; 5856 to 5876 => 0.09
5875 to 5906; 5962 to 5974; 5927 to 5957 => -0.11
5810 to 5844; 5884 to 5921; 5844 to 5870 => 0.07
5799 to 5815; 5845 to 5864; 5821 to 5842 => -0.03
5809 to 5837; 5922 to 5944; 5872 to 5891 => 0.08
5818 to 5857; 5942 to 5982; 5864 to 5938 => 0.05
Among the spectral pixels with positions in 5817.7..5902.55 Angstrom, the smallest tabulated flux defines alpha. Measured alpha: 8.472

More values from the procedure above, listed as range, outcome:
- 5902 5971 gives 8.514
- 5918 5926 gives 9.372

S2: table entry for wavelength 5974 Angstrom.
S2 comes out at 10.38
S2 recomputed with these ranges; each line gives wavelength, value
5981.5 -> 9.903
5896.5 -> 9.424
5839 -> 10.49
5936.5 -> 10.35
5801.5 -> 11.07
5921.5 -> 9.715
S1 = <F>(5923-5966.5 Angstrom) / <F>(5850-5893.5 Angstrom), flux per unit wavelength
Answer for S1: 1.06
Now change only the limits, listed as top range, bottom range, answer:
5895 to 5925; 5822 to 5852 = 0.95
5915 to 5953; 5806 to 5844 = 0.95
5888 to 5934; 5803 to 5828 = 0.88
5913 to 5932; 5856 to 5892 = 1.04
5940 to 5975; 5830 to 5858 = 0.98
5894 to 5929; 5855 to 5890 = 1.03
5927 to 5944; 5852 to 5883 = 1.07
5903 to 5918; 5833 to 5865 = 1.05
